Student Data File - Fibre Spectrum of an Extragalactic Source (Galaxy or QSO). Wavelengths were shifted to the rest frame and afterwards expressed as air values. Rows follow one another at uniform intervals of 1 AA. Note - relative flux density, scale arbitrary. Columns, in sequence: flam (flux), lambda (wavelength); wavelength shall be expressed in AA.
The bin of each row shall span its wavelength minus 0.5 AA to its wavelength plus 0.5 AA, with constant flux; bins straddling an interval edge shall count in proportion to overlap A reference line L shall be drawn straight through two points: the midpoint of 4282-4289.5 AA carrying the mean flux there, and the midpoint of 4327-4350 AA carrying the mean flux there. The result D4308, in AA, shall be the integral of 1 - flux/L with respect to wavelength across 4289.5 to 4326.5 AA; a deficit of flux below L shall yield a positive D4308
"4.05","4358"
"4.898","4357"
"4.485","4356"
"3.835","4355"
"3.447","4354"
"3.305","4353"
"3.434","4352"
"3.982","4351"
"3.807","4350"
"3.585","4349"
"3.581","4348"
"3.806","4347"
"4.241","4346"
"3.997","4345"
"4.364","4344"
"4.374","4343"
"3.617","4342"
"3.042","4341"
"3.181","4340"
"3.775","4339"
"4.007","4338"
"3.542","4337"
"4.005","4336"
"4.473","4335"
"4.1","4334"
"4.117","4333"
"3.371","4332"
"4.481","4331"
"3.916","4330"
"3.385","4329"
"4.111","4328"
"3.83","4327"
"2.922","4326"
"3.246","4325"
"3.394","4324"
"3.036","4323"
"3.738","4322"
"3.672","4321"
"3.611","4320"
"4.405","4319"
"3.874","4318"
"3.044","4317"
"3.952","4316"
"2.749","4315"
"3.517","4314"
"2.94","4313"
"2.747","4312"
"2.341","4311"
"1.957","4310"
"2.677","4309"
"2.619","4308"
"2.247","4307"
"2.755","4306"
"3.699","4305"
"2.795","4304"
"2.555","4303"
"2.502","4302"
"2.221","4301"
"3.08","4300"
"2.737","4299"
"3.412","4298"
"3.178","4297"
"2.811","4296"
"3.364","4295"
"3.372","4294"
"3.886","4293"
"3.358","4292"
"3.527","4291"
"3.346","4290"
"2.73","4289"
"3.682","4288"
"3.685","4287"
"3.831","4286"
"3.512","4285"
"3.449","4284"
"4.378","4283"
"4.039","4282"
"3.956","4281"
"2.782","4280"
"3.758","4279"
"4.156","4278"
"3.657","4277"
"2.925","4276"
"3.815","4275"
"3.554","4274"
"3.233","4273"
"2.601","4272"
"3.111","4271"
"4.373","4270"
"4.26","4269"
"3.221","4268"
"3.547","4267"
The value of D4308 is 6.1 AA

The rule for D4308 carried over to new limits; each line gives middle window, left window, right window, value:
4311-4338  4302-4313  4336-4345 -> -3.2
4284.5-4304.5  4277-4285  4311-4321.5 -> 2.5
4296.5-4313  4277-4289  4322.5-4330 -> 3.9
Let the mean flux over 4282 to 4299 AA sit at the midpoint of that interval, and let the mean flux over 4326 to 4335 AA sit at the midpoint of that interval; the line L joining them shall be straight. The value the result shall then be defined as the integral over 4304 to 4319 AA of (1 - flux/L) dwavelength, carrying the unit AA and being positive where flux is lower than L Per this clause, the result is 2.9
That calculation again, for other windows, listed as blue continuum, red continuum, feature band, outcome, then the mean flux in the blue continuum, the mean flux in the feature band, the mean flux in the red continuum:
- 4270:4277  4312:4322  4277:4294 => -1.3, 3.32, 3.62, 3.5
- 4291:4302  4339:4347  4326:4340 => -0.7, 3.13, 3.87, 3.83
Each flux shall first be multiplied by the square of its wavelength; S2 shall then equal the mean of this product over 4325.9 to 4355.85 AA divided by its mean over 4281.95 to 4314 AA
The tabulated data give 1.25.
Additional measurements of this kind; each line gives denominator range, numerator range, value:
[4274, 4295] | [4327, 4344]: 1.10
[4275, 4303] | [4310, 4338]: 1.07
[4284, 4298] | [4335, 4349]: 1.15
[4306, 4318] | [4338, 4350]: 1.35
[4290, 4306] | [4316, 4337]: 1.22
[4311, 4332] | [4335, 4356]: 1.09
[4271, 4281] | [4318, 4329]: 1.08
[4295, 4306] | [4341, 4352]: 1.36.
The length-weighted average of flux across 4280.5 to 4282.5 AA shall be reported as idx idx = 4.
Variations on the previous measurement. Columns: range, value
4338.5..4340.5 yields 3.48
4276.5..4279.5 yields 3.86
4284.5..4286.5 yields 3.67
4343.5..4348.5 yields 4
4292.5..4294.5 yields 3.63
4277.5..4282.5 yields 3.74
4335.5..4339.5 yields 3.83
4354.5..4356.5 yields 4.16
